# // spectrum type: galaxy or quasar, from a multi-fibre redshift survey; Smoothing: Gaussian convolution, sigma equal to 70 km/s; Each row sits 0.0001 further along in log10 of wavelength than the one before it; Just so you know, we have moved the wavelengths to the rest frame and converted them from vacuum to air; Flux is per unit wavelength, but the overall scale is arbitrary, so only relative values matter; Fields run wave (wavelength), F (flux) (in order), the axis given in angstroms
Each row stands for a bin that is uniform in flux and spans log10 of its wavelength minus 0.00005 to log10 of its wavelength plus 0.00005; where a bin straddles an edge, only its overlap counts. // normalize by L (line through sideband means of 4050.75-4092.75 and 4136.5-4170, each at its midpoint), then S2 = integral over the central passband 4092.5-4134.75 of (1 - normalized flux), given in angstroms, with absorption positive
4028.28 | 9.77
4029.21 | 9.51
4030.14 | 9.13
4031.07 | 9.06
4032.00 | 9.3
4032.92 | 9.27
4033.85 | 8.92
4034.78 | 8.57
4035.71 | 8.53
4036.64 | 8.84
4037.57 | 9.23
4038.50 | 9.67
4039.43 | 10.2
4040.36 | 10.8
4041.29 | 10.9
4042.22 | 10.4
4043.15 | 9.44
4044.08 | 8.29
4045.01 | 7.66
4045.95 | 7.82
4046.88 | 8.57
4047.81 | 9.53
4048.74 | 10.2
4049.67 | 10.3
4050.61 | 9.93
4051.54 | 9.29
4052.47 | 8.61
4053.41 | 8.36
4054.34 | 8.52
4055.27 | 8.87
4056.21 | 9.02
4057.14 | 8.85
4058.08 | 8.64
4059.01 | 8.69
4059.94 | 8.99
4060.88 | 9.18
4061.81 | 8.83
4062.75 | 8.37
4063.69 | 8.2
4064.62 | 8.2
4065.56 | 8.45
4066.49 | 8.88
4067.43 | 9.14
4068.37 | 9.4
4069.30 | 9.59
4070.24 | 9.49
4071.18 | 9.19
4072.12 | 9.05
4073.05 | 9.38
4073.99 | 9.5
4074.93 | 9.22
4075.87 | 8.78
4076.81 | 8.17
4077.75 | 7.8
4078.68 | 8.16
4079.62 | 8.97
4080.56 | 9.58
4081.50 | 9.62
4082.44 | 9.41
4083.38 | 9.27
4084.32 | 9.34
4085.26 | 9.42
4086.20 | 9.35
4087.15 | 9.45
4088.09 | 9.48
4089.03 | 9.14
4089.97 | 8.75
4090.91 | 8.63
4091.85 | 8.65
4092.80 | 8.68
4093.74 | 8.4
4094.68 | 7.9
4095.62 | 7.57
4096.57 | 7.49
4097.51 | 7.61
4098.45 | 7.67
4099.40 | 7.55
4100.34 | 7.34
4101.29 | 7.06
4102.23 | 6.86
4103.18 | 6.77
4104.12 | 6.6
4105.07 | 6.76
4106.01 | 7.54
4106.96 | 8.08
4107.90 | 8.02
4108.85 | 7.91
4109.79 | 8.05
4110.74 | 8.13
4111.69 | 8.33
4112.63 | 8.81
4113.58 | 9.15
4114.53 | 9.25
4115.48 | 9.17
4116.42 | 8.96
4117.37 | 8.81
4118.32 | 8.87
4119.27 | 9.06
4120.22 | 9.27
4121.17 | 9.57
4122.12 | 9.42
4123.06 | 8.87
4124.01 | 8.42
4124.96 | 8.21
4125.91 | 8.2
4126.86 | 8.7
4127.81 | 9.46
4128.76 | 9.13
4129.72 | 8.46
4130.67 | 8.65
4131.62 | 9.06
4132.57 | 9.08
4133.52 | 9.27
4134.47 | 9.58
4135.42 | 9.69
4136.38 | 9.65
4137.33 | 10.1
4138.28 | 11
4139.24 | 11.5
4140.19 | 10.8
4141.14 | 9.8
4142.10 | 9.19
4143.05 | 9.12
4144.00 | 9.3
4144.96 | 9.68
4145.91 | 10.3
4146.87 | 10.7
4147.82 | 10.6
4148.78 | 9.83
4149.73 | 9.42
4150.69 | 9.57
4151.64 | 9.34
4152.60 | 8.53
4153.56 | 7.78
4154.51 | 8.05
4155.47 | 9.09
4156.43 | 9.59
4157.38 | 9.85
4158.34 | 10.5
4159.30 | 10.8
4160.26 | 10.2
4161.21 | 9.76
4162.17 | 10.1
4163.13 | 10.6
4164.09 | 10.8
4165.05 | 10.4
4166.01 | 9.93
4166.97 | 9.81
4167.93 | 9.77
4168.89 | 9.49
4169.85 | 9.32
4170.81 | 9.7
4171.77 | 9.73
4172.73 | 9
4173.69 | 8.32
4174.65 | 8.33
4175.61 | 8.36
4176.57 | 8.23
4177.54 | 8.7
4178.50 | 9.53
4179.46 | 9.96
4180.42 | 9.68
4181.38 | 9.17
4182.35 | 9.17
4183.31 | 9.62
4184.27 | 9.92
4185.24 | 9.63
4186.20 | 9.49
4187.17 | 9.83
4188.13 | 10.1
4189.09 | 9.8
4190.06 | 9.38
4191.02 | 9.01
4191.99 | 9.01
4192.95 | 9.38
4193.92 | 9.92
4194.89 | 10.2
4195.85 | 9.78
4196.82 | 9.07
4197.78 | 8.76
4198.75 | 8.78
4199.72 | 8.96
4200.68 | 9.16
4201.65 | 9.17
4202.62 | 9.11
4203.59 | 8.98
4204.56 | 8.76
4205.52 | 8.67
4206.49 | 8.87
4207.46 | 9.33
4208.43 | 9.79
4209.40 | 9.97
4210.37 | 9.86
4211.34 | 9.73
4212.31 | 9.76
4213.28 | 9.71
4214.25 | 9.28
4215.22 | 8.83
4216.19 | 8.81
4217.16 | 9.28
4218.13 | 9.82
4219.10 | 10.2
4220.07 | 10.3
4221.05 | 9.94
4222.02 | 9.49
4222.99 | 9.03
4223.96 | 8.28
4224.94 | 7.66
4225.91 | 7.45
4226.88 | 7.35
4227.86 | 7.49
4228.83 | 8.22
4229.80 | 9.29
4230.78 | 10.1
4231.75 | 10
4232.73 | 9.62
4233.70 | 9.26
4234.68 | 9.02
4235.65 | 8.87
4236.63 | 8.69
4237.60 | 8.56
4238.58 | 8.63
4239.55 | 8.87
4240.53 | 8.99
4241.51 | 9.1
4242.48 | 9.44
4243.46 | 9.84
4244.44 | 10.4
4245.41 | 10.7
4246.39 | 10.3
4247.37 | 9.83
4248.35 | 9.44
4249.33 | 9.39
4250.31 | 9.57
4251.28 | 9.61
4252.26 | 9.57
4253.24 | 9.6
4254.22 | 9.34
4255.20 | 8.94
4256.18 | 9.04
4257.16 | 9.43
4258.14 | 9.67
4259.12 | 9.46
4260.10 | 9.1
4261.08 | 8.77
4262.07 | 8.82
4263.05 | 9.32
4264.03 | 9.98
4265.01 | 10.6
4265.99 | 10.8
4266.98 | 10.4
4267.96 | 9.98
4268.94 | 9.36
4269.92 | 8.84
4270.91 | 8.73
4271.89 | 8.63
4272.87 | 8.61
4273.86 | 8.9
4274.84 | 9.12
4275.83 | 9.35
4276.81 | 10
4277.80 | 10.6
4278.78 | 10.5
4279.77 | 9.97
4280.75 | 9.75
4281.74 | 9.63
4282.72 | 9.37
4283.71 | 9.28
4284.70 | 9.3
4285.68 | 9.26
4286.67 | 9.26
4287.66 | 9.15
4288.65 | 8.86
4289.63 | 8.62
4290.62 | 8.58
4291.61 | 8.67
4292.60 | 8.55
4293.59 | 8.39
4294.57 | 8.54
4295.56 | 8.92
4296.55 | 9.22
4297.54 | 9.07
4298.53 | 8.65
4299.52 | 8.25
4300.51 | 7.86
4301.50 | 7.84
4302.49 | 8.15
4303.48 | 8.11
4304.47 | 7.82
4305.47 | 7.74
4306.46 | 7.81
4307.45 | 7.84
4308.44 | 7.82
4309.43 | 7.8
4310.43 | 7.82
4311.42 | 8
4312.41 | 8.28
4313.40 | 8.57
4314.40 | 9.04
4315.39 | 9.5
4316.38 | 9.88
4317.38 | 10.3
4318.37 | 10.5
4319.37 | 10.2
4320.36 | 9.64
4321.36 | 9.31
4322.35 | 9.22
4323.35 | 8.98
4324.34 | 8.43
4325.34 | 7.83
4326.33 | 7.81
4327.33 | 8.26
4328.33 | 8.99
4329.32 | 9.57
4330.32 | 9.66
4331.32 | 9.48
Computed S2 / 4.8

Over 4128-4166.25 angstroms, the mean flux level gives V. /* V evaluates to 9.72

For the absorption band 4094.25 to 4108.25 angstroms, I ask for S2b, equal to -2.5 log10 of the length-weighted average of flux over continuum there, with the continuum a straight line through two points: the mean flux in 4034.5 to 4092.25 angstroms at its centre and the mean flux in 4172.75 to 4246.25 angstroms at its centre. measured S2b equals 0.229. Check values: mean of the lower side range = 9.08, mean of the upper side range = 9.23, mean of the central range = 7.38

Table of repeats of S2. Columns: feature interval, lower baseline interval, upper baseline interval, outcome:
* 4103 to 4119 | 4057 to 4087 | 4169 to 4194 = 1.5 angstroms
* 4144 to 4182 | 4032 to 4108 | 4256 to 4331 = -2.9 angstroms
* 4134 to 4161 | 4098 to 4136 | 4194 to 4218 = -3.2 angstroms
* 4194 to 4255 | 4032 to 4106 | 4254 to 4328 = -2.2 angstroms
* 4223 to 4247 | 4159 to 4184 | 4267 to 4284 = 1.3 angstroms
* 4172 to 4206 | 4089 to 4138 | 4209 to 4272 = -0.9 angstroms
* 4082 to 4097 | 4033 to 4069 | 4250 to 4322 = 0.4 angstroms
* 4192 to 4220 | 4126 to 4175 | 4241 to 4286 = 0.6 angstroms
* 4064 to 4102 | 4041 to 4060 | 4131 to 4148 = 2.7 angstroms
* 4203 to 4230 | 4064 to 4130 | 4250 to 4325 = -0.5 angstroms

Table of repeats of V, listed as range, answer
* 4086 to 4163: 8.94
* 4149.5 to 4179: 9.44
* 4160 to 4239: 9.3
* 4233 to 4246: 9.28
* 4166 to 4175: 9.33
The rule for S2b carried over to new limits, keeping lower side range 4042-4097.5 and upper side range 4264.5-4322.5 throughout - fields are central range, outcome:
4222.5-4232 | 0.07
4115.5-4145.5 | -0.05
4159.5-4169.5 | -0.13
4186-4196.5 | -0.08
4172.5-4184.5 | -0.01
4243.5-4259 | -0.08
